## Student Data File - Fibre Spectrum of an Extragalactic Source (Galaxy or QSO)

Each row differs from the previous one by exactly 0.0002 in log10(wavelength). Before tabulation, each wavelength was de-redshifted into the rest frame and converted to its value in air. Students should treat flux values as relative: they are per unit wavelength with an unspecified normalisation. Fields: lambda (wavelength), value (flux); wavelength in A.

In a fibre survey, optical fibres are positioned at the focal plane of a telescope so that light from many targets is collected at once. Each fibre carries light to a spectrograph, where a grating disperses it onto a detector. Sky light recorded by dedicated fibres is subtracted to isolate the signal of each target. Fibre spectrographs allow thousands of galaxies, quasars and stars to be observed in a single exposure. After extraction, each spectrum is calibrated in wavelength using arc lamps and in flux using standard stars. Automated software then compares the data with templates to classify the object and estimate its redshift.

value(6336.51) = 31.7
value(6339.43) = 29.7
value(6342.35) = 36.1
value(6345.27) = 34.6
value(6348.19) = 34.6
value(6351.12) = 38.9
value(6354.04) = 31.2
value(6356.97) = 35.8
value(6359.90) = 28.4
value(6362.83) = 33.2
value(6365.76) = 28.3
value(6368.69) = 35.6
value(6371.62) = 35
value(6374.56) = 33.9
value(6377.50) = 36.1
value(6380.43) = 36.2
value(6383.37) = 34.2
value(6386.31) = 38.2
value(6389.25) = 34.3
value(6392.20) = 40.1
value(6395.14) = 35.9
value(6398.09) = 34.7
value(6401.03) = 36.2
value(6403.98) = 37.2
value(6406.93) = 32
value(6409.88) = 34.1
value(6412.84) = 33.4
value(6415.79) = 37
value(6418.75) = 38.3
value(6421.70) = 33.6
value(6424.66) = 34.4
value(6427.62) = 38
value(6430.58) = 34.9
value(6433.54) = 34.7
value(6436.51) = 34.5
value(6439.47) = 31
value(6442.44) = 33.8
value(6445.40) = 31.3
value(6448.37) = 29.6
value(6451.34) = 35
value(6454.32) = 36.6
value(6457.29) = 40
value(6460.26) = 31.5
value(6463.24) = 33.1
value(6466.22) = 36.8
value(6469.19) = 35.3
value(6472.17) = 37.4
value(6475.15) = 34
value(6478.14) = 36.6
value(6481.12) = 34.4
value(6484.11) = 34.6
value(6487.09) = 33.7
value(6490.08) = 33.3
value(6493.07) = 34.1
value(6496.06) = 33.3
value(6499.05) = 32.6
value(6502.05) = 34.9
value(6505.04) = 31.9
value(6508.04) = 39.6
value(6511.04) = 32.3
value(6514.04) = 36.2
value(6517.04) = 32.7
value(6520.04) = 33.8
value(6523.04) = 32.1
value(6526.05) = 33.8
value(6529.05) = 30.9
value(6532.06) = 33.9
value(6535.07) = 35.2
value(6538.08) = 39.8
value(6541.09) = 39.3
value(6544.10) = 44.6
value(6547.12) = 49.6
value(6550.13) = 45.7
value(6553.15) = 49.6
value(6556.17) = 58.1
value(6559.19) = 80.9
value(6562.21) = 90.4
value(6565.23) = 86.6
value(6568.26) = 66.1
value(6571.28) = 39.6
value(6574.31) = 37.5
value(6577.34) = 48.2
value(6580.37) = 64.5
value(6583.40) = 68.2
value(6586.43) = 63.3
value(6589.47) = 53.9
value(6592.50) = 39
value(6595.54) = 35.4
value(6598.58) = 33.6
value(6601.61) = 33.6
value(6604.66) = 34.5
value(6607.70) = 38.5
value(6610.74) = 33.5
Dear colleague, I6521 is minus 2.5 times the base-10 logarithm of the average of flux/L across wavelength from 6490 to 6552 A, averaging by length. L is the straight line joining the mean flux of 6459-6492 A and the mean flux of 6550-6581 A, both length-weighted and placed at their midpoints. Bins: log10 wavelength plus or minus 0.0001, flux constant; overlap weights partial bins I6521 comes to 0.30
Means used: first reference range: 34.6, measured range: 36.3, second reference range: 61.2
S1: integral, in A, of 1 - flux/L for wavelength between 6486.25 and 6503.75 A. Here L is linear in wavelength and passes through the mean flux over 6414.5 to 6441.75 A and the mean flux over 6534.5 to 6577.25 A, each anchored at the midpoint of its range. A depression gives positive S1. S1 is 4.5 A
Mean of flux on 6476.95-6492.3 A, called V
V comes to 34.5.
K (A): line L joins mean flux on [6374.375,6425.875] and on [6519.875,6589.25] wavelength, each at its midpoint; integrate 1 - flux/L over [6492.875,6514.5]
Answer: 5.6 A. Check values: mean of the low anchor 35.6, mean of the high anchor 51.4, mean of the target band 34.3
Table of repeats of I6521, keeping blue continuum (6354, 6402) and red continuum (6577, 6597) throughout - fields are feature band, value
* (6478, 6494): 0.280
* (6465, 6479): 0.197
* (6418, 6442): 0.133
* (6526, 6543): 0.335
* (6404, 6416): 0.101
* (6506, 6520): 0.319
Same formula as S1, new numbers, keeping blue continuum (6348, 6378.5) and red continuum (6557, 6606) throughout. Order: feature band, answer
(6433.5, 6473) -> 7.56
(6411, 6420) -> 0.61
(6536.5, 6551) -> 2.12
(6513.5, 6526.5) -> 4.07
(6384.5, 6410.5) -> 0.73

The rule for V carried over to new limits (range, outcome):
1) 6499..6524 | 34.1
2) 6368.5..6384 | 35.2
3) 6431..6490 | 34.4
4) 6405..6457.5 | 34.5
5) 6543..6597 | 56.8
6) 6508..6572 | 47.2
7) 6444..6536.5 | 34.2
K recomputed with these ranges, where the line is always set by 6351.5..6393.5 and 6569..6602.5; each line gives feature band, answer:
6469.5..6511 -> 7.10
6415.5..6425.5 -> 0.43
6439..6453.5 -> 2.45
